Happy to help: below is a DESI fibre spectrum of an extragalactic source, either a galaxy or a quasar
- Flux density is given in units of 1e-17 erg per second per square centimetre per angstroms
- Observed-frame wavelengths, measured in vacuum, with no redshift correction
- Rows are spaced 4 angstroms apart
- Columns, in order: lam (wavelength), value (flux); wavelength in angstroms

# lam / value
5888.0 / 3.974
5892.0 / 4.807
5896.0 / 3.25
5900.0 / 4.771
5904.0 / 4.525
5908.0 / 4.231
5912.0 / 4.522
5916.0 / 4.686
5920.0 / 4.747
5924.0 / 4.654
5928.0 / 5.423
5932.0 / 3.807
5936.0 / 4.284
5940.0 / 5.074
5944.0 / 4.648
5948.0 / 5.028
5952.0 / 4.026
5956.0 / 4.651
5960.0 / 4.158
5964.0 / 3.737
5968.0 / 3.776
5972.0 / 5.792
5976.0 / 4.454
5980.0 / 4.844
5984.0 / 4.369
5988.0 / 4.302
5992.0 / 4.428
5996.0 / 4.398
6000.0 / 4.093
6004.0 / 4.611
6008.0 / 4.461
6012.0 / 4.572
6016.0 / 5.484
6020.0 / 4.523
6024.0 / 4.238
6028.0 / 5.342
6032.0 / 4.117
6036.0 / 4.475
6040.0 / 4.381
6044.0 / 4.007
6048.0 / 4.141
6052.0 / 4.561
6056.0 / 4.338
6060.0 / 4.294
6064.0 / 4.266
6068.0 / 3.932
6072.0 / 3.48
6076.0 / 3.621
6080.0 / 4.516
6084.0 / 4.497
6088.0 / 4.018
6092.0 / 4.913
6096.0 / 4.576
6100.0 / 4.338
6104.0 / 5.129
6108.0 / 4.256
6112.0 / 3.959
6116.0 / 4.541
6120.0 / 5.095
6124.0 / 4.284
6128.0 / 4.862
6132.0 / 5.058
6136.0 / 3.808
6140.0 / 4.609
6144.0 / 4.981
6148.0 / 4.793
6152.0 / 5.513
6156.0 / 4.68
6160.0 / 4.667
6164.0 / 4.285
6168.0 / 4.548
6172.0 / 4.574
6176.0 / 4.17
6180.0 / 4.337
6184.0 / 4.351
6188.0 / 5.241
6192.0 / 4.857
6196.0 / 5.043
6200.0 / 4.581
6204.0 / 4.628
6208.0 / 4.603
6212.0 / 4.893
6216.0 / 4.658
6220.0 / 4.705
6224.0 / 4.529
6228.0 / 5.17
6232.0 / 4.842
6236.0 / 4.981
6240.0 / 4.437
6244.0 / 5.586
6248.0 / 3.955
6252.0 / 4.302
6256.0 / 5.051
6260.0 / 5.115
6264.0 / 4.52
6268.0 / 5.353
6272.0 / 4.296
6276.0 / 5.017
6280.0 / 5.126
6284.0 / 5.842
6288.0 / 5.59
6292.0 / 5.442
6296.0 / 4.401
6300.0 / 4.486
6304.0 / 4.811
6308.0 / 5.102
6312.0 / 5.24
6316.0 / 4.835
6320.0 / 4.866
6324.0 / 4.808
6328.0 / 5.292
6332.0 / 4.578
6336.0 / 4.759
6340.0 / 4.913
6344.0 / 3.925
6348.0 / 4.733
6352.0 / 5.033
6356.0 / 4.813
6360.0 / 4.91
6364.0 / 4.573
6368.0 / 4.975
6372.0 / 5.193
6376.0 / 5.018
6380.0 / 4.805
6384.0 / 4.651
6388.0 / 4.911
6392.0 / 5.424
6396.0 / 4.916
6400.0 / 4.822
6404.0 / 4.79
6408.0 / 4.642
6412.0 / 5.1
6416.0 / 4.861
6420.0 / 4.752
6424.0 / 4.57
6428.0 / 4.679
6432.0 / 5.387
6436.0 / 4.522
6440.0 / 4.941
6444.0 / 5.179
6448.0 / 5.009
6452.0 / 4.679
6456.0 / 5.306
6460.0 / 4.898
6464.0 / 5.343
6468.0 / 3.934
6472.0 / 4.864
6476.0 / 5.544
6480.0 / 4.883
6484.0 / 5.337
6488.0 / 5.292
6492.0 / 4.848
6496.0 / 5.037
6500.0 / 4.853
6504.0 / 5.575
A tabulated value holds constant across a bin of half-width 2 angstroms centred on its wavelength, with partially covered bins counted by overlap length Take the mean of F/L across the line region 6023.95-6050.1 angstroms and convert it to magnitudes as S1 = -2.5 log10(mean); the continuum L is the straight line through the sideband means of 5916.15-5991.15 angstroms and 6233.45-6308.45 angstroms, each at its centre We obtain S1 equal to 0.06 mag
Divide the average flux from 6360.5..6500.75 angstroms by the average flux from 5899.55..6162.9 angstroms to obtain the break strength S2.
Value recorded 1.09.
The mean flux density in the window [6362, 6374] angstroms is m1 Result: 4.91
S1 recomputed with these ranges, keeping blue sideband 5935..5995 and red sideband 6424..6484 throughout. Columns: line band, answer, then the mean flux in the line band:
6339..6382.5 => 0.012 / 4.8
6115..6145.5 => 0.000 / 4.65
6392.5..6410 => 0.011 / 4.85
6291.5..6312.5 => -0.010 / 4.85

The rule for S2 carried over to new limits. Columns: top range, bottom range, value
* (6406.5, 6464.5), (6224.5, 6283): 1.01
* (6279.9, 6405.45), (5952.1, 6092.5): 1.12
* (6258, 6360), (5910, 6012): 1.09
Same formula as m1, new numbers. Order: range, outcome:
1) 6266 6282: 4.95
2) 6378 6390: 4.79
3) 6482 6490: 5.31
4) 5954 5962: 4.4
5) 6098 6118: 4.44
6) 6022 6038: 4.54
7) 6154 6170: 4.54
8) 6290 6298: 4.92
